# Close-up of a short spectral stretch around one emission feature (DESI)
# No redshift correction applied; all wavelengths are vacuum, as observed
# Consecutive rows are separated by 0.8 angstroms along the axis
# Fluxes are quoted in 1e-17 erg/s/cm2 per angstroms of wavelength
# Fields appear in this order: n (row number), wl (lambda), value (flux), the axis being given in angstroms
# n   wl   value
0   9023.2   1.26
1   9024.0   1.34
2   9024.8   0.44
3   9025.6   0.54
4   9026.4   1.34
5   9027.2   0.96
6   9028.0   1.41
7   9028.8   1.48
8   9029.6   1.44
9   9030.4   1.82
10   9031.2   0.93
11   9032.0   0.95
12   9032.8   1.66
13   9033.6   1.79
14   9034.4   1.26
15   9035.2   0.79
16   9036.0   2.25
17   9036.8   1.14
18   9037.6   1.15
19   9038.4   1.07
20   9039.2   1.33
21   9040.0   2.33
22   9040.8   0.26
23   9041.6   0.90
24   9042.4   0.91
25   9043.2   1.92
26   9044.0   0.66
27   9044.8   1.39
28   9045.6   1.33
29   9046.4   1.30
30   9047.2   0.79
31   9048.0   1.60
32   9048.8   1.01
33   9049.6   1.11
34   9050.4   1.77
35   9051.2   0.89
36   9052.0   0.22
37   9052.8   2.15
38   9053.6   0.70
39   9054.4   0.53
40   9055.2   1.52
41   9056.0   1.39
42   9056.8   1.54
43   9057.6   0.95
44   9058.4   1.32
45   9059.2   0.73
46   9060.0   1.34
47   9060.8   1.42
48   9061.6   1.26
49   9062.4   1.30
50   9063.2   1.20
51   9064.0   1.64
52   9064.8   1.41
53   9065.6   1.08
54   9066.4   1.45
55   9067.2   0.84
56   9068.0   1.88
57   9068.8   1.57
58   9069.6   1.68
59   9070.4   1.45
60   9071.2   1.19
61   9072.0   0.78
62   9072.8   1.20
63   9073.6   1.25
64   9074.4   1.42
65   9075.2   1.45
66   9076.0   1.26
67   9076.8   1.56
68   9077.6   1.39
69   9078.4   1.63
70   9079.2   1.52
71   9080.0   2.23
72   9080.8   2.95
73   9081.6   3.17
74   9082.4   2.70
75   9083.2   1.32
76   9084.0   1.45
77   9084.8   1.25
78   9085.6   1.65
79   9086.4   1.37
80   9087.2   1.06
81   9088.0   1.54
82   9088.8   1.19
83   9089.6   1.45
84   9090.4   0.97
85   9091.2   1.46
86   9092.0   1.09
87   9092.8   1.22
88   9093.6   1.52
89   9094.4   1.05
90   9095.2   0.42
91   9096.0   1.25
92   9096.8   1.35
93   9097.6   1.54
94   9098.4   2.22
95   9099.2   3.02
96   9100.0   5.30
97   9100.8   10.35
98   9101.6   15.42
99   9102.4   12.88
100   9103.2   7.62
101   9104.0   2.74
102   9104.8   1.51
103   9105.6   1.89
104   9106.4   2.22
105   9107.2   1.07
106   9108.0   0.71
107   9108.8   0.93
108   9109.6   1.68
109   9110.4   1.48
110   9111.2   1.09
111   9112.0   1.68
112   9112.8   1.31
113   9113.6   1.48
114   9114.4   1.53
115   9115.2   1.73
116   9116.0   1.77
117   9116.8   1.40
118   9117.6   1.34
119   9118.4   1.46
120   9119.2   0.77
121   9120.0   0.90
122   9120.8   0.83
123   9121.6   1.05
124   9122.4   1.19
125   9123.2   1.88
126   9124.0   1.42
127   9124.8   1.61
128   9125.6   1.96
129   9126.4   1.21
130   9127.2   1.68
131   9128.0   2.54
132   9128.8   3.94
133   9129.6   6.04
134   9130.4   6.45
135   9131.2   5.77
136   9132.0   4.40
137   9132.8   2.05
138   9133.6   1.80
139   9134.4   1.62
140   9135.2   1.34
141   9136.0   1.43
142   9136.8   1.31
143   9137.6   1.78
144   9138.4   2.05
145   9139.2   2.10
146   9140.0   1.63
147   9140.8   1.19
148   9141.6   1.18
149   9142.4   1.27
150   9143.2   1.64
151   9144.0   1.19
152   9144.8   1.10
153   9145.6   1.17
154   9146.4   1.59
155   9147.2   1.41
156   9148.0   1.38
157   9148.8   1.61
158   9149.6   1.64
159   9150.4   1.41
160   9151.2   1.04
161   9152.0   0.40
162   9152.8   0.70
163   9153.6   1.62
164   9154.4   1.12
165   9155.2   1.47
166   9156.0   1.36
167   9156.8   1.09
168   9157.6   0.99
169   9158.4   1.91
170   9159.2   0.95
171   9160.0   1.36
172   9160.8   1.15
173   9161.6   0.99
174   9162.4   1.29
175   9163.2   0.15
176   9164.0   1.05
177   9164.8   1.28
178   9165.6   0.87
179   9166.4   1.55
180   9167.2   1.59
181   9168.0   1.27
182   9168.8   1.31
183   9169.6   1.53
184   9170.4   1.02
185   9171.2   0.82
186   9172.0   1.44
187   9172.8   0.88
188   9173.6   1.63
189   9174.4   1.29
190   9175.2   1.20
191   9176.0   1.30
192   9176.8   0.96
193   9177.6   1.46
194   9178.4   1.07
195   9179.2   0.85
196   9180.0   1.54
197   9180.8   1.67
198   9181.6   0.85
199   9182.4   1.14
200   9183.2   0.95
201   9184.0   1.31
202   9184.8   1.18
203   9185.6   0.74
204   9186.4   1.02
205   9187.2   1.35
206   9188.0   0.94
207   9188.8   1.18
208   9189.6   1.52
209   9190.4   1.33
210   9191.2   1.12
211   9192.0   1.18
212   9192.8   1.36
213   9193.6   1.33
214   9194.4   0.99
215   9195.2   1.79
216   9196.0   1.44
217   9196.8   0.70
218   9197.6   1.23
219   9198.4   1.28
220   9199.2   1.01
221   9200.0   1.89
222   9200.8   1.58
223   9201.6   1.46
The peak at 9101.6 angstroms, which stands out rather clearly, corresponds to H-alpha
